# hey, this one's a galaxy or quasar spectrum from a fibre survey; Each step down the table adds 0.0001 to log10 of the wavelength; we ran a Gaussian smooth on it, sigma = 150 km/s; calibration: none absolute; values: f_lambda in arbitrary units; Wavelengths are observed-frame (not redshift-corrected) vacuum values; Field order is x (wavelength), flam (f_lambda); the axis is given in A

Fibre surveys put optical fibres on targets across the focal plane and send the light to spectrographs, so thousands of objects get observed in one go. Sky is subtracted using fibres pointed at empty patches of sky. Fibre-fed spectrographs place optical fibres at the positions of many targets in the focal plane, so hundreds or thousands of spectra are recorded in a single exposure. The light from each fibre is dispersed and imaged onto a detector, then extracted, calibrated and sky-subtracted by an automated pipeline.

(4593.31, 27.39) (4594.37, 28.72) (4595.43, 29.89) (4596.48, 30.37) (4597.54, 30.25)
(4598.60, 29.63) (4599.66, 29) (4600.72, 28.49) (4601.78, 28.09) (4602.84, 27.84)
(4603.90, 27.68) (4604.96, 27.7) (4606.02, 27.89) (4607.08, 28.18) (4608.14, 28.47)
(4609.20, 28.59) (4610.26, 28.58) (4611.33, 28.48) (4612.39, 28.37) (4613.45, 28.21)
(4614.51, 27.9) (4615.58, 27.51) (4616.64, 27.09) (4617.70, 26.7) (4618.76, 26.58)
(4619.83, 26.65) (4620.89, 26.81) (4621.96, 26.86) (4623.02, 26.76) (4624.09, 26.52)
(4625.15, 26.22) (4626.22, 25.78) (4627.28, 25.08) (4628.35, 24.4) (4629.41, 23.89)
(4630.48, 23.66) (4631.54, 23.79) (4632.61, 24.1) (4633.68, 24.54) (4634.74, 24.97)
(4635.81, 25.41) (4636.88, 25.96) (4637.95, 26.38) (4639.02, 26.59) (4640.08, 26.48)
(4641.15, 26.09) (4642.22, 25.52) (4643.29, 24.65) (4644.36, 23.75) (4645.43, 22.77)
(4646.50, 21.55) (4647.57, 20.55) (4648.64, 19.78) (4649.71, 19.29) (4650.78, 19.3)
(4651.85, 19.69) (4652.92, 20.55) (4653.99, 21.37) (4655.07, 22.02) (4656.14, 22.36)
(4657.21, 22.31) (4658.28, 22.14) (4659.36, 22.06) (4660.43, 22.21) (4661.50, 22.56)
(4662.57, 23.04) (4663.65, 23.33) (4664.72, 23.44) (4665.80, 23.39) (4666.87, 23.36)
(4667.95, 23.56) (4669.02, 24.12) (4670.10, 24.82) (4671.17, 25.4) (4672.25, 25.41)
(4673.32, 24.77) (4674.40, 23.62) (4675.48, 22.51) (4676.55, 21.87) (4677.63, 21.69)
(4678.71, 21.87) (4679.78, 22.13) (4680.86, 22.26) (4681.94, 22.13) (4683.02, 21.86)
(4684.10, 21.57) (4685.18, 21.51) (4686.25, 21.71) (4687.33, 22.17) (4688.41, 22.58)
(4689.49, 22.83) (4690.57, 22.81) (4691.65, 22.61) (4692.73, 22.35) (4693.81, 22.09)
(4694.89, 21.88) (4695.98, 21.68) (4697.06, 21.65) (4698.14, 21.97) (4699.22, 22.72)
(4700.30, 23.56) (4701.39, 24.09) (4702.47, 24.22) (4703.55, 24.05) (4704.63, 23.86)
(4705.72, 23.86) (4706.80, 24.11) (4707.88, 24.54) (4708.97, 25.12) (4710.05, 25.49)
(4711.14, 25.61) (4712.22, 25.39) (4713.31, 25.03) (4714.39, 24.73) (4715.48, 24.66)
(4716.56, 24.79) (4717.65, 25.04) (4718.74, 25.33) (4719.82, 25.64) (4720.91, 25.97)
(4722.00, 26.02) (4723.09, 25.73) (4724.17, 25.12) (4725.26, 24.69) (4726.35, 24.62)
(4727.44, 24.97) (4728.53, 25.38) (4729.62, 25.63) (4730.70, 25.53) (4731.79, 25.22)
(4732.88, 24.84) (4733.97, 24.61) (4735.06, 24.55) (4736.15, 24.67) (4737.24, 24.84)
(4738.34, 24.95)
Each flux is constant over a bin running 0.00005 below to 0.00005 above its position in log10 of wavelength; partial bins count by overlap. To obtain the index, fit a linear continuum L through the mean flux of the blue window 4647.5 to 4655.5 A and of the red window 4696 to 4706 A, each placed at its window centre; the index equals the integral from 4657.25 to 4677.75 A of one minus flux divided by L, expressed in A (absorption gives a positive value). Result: -2.0 A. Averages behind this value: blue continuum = 20.3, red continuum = 23.2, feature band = 23.3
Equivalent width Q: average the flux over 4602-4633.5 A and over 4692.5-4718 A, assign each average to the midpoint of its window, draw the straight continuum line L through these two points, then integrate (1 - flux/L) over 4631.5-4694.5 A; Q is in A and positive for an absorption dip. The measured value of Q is 5.7 A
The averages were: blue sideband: 26.8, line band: 23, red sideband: 23.9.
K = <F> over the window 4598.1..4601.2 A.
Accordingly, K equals 29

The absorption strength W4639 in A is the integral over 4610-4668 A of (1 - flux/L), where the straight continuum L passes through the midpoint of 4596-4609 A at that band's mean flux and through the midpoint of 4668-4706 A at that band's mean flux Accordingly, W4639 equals 4.0 A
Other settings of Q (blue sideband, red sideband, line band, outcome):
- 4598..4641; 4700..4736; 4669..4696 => 3.1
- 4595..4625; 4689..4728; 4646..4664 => 3.3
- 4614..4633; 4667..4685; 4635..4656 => 1.4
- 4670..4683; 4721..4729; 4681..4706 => 1.3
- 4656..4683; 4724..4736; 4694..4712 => 0.4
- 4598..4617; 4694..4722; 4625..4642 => 1.2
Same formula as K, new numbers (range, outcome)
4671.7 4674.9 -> 24.6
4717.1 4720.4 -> 25.3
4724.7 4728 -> 24.7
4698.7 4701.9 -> 23.4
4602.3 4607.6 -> 27.9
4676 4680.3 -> 21.9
